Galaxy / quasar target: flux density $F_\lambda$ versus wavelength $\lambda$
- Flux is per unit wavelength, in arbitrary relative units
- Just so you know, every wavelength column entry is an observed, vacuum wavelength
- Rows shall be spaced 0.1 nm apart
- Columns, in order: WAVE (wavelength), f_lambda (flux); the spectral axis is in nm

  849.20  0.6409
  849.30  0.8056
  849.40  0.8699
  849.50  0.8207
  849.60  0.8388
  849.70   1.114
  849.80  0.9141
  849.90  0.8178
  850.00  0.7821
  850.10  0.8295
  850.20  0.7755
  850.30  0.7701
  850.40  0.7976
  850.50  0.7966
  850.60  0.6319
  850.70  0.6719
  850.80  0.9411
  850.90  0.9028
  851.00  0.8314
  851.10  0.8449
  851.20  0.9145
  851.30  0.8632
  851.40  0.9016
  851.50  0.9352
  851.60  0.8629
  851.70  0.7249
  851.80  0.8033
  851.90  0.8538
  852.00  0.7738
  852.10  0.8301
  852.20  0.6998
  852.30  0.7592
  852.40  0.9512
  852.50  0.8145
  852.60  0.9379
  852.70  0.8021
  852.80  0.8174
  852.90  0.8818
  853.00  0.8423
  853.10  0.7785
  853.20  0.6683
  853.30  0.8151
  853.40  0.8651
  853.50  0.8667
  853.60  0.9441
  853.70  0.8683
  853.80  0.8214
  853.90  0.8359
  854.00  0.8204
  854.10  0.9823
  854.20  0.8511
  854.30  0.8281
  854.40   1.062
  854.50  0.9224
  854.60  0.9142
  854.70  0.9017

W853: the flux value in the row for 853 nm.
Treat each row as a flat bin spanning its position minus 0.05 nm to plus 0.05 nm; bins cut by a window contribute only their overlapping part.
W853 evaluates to 0.8423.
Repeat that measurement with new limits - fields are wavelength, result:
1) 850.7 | 0.6719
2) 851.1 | 0.8449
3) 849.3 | 0.8056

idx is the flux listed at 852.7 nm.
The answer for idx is 0.8021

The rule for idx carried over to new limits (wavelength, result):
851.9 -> 0.8538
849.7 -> 1.114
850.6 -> 0.6319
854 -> 0.8204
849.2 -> 0.6409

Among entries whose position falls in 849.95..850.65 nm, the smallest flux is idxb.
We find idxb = 0.6319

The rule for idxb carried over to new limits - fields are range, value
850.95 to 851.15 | 0.8314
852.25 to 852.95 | 0.7592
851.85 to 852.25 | 0.6998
